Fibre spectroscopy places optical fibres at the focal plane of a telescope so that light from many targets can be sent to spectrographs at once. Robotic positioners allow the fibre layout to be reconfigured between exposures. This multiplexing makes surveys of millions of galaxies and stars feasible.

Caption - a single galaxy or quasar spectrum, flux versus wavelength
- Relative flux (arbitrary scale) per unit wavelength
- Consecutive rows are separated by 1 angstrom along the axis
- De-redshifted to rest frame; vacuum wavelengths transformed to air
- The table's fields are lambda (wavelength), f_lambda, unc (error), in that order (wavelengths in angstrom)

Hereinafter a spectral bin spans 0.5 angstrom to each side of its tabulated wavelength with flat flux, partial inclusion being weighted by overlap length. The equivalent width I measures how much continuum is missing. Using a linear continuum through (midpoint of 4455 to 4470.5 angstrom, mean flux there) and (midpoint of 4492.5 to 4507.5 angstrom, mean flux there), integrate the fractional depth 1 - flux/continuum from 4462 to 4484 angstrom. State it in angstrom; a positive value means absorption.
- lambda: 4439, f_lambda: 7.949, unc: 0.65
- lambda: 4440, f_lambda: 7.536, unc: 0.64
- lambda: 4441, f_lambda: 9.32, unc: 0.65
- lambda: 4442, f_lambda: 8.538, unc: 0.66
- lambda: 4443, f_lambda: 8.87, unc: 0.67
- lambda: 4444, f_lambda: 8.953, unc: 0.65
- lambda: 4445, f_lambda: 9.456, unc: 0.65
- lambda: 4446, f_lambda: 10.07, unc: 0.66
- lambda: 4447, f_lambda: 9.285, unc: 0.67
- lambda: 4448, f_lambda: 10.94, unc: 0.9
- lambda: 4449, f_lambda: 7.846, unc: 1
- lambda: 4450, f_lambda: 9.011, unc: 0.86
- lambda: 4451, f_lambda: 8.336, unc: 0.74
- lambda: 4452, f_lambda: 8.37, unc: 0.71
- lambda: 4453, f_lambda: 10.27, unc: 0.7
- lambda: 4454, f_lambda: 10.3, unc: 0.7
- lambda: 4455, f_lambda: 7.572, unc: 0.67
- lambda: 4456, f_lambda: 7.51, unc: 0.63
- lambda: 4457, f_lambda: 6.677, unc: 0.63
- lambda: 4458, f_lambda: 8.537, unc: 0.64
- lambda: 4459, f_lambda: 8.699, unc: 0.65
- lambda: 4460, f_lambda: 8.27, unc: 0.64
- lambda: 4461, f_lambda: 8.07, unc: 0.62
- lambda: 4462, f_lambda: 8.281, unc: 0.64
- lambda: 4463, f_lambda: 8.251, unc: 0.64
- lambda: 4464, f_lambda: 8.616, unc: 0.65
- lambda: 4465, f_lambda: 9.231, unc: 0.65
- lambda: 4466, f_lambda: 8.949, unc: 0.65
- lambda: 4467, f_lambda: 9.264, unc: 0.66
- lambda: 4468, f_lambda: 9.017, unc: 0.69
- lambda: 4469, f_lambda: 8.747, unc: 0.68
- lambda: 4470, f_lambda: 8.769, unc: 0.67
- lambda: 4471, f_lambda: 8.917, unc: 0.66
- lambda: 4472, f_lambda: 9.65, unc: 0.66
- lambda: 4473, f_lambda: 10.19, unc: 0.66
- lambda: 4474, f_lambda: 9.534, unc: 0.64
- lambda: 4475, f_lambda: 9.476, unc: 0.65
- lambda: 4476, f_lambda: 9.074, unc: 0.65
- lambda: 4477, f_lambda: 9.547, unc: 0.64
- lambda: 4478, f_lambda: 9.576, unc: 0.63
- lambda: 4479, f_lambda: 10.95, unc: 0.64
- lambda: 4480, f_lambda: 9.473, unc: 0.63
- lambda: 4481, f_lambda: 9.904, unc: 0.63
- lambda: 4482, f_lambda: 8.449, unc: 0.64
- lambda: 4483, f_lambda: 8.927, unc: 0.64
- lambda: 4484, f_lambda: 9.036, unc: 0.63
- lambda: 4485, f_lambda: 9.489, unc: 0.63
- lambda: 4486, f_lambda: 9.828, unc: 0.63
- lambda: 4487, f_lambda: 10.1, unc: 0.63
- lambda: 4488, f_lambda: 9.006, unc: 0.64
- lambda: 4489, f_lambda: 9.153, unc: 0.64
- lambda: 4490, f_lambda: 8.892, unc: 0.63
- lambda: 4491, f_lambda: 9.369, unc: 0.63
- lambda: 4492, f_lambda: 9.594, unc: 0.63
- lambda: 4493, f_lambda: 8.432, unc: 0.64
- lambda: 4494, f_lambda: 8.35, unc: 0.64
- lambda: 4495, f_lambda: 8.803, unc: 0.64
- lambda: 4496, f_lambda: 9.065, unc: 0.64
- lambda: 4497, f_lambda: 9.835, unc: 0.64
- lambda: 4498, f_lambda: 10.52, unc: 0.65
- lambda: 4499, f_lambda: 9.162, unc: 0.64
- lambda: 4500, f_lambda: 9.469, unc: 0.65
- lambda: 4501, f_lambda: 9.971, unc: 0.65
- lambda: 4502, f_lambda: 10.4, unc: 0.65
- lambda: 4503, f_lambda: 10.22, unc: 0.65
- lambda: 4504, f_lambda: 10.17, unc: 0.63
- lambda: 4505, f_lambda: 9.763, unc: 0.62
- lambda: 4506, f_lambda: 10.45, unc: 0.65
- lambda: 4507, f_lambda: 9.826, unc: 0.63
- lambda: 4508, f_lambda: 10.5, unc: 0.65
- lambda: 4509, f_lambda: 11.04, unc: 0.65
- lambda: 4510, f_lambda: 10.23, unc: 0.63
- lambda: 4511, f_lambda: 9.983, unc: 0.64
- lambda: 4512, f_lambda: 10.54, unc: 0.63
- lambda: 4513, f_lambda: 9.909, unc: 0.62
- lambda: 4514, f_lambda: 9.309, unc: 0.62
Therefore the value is -1.2 angstrom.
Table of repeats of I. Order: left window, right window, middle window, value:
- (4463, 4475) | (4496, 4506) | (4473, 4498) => 0.5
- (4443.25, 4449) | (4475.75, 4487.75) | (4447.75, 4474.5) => 2.1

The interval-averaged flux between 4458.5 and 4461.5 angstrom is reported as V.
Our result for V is 8.35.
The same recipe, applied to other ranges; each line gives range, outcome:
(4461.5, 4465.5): 8.59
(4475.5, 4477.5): 9.31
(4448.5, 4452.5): 8.39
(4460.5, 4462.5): 8.18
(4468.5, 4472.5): 9.02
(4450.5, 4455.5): 8.97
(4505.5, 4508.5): 10.3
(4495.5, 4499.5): 9.65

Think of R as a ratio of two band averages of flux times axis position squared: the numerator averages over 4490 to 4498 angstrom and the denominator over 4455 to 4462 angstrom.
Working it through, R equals 1.17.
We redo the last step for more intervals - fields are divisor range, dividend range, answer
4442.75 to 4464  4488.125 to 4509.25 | 1.13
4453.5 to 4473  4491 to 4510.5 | 1.15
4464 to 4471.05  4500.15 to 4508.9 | 1.15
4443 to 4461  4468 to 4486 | 1.08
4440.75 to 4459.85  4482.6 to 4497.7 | 1.06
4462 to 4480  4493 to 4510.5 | 1.08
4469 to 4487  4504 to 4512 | 1.10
